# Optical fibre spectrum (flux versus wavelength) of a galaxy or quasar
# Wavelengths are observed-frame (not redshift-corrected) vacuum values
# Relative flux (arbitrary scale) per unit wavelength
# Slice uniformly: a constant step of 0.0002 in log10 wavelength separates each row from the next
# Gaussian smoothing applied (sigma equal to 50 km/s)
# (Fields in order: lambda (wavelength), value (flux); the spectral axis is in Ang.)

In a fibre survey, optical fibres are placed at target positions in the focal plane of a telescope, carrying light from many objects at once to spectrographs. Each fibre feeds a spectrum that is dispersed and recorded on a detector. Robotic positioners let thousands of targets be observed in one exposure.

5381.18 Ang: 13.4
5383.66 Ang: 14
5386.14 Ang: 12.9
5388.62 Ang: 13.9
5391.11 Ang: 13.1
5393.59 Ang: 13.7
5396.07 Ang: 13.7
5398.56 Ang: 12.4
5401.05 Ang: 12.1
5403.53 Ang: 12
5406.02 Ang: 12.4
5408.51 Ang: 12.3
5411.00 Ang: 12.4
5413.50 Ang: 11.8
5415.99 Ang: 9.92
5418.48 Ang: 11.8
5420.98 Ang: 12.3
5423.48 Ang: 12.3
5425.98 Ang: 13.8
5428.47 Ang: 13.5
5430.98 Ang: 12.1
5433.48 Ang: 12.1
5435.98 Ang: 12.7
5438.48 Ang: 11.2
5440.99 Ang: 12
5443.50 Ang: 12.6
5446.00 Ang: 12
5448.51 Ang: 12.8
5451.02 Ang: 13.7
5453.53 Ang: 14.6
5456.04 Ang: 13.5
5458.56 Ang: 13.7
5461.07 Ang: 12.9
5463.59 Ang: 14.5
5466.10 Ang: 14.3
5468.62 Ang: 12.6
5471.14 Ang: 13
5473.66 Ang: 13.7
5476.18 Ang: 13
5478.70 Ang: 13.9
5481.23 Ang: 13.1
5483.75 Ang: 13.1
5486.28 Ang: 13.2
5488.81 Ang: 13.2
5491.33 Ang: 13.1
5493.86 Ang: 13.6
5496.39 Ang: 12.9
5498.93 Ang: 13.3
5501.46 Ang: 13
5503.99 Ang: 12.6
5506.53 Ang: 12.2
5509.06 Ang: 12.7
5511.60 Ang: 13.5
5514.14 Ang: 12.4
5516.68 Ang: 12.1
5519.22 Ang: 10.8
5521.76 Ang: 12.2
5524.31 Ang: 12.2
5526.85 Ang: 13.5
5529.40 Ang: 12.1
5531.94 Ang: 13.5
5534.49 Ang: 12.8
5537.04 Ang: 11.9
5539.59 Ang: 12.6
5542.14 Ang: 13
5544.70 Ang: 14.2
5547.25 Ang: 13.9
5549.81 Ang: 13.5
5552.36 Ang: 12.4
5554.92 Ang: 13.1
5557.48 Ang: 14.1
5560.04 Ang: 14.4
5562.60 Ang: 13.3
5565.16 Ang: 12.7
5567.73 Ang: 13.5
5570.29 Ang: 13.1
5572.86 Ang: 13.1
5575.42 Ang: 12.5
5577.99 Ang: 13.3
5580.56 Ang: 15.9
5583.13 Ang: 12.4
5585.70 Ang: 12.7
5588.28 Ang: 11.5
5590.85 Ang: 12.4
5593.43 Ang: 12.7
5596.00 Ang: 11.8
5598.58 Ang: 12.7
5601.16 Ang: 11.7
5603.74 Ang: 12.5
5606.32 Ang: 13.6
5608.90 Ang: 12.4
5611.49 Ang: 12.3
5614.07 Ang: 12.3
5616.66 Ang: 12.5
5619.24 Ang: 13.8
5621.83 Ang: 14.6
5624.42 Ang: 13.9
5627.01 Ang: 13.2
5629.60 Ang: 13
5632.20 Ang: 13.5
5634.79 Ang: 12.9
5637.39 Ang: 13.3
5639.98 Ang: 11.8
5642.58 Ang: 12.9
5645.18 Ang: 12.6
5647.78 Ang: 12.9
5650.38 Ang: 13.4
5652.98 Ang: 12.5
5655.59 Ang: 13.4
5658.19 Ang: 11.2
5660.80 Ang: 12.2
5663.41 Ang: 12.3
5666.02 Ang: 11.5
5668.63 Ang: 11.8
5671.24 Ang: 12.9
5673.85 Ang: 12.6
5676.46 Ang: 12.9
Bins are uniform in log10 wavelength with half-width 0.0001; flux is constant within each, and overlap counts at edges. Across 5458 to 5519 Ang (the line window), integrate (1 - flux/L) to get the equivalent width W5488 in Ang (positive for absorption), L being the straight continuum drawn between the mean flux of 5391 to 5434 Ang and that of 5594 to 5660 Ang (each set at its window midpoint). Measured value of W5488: -2.6 Ang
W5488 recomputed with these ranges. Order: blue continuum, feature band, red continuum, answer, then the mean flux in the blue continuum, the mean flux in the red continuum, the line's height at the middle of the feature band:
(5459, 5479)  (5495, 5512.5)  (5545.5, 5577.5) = 0.7 Ang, 13.5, 13.3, 13.4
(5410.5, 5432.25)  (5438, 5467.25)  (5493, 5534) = -2.0 Ang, 12.2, 12.7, 12.4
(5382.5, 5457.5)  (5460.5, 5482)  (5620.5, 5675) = -1.3 Ang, 12.7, 12.8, 12.7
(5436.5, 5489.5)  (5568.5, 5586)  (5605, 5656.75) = -0.3 Ang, 13.2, 13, 13.1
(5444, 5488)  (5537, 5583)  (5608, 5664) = -1.0 Ang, 13.4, 12.9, 13.1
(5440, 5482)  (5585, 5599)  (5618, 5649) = 1.0 Ang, 13.3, 13.2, 13.2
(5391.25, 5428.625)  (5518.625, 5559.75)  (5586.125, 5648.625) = -0.9 Ang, 12.4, 12.8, 12.6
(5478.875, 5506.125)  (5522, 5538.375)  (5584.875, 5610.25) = 0.3 Ang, 13.1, 12.4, 12.9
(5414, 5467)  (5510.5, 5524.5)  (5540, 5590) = 1.0 Ang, 12.8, 13.3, 13.1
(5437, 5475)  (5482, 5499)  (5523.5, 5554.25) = -0.2 Ang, 13.1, 13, 13.1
